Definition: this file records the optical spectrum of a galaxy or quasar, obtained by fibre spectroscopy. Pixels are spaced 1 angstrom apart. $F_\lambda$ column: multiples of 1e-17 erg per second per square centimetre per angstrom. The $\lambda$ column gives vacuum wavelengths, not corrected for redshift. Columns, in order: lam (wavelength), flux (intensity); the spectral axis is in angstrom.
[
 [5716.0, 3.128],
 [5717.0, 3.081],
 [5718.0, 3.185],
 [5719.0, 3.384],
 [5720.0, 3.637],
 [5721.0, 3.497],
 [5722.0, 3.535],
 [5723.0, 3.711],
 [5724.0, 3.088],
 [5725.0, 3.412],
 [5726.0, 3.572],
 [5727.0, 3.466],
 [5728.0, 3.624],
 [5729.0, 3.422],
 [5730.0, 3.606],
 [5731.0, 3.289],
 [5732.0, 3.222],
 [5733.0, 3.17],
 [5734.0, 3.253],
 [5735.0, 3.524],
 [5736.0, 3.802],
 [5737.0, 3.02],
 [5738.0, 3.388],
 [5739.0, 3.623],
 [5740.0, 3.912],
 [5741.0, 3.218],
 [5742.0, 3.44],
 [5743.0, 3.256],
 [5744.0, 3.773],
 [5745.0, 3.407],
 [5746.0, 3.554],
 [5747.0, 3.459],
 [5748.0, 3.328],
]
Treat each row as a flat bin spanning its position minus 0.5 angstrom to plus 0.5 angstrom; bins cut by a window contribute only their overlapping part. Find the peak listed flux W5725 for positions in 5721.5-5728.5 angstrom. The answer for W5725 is 3.711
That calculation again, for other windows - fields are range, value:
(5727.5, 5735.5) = 3.624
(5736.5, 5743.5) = 3.912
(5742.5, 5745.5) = 3.773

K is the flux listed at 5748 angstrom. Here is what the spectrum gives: 3.328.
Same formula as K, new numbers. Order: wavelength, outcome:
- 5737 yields 3.02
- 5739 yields 3.623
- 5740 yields 3.912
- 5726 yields 3.572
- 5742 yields 3.44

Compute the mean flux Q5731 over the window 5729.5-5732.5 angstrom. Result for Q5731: 3.37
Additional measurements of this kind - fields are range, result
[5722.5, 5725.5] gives 3.4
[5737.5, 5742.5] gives 3.52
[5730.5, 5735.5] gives 3.29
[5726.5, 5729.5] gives 3.5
